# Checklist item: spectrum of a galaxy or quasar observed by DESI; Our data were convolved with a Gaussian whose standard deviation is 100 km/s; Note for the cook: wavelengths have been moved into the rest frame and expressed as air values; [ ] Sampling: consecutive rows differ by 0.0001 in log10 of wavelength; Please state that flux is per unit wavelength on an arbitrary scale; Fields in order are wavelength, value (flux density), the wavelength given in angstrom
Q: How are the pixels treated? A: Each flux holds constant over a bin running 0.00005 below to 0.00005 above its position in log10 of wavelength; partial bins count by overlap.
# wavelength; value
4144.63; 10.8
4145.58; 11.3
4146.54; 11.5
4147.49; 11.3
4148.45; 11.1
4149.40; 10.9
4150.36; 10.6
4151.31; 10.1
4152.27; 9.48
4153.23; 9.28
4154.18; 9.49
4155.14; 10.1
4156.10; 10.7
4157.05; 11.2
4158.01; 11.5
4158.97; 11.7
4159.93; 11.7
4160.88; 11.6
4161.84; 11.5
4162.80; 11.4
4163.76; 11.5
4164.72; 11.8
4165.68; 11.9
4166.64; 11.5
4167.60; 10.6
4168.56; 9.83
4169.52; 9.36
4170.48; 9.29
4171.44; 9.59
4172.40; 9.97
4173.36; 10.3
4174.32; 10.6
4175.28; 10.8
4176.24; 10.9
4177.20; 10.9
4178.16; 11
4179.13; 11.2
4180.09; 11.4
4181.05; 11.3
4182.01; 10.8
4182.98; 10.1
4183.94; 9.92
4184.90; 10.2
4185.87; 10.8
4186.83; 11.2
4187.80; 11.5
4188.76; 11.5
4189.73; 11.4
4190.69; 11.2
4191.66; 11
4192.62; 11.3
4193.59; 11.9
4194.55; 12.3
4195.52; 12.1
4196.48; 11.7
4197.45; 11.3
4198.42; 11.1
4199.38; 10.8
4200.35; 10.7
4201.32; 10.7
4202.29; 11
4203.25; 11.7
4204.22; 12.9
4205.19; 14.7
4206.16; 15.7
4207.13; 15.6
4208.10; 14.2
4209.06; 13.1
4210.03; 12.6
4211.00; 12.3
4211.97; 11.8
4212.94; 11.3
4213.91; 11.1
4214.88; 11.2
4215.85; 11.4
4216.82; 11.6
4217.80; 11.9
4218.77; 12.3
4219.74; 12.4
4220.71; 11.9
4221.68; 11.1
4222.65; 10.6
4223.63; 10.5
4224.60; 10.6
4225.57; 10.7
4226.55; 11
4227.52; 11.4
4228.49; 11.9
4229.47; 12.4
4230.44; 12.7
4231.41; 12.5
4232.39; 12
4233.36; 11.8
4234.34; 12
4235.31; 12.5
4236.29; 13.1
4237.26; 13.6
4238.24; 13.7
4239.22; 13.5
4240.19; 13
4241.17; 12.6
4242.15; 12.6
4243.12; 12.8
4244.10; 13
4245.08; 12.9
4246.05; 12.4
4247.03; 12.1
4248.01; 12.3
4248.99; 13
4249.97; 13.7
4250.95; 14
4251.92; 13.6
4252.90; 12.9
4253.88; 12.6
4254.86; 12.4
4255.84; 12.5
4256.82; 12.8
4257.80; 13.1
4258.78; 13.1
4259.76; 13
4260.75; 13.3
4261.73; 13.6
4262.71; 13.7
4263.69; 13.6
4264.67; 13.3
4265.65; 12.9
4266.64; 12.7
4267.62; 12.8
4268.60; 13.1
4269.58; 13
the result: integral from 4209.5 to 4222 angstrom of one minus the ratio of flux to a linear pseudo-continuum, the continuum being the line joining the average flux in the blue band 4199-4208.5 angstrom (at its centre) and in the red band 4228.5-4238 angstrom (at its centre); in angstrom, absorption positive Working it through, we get 0.89 angstrom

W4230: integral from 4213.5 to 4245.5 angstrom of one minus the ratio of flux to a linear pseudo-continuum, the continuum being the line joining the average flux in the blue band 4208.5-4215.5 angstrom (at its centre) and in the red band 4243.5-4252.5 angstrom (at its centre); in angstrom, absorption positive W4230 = 1.0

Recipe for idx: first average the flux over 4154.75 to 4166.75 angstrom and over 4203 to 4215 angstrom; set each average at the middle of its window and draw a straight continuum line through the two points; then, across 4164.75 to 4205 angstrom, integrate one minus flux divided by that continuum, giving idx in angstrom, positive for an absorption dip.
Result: 4.0 angstrom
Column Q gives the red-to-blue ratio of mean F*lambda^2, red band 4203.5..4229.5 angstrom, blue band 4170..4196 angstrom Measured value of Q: 1.13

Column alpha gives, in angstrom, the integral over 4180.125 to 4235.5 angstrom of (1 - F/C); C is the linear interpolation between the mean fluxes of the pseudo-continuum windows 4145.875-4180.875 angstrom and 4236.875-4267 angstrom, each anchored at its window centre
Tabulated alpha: 0.8 angstrom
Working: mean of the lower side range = 10.8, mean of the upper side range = 13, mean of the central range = 11.7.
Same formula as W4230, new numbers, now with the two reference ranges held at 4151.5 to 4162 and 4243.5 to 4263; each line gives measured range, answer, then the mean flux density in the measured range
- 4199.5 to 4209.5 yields -0.9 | 13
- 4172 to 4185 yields 0.6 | 10.7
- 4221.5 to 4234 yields 0.9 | 11.5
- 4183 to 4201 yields 0.6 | 11.2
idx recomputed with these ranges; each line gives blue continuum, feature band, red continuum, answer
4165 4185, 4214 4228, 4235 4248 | 1.0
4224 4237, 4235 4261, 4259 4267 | -0.7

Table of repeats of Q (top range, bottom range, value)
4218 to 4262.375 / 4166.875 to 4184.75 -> 1.23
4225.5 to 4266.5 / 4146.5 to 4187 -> 1.24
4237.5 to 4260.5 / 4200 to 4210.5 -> 1.01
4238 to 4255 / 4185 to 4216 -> 1.11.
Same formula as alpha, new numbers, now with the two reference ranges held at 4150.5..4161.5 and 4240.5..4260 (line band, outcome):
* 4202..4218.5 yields -1.0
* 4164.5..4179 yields 0.6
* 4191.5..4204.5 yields 0.2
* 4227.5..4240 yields -0.1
